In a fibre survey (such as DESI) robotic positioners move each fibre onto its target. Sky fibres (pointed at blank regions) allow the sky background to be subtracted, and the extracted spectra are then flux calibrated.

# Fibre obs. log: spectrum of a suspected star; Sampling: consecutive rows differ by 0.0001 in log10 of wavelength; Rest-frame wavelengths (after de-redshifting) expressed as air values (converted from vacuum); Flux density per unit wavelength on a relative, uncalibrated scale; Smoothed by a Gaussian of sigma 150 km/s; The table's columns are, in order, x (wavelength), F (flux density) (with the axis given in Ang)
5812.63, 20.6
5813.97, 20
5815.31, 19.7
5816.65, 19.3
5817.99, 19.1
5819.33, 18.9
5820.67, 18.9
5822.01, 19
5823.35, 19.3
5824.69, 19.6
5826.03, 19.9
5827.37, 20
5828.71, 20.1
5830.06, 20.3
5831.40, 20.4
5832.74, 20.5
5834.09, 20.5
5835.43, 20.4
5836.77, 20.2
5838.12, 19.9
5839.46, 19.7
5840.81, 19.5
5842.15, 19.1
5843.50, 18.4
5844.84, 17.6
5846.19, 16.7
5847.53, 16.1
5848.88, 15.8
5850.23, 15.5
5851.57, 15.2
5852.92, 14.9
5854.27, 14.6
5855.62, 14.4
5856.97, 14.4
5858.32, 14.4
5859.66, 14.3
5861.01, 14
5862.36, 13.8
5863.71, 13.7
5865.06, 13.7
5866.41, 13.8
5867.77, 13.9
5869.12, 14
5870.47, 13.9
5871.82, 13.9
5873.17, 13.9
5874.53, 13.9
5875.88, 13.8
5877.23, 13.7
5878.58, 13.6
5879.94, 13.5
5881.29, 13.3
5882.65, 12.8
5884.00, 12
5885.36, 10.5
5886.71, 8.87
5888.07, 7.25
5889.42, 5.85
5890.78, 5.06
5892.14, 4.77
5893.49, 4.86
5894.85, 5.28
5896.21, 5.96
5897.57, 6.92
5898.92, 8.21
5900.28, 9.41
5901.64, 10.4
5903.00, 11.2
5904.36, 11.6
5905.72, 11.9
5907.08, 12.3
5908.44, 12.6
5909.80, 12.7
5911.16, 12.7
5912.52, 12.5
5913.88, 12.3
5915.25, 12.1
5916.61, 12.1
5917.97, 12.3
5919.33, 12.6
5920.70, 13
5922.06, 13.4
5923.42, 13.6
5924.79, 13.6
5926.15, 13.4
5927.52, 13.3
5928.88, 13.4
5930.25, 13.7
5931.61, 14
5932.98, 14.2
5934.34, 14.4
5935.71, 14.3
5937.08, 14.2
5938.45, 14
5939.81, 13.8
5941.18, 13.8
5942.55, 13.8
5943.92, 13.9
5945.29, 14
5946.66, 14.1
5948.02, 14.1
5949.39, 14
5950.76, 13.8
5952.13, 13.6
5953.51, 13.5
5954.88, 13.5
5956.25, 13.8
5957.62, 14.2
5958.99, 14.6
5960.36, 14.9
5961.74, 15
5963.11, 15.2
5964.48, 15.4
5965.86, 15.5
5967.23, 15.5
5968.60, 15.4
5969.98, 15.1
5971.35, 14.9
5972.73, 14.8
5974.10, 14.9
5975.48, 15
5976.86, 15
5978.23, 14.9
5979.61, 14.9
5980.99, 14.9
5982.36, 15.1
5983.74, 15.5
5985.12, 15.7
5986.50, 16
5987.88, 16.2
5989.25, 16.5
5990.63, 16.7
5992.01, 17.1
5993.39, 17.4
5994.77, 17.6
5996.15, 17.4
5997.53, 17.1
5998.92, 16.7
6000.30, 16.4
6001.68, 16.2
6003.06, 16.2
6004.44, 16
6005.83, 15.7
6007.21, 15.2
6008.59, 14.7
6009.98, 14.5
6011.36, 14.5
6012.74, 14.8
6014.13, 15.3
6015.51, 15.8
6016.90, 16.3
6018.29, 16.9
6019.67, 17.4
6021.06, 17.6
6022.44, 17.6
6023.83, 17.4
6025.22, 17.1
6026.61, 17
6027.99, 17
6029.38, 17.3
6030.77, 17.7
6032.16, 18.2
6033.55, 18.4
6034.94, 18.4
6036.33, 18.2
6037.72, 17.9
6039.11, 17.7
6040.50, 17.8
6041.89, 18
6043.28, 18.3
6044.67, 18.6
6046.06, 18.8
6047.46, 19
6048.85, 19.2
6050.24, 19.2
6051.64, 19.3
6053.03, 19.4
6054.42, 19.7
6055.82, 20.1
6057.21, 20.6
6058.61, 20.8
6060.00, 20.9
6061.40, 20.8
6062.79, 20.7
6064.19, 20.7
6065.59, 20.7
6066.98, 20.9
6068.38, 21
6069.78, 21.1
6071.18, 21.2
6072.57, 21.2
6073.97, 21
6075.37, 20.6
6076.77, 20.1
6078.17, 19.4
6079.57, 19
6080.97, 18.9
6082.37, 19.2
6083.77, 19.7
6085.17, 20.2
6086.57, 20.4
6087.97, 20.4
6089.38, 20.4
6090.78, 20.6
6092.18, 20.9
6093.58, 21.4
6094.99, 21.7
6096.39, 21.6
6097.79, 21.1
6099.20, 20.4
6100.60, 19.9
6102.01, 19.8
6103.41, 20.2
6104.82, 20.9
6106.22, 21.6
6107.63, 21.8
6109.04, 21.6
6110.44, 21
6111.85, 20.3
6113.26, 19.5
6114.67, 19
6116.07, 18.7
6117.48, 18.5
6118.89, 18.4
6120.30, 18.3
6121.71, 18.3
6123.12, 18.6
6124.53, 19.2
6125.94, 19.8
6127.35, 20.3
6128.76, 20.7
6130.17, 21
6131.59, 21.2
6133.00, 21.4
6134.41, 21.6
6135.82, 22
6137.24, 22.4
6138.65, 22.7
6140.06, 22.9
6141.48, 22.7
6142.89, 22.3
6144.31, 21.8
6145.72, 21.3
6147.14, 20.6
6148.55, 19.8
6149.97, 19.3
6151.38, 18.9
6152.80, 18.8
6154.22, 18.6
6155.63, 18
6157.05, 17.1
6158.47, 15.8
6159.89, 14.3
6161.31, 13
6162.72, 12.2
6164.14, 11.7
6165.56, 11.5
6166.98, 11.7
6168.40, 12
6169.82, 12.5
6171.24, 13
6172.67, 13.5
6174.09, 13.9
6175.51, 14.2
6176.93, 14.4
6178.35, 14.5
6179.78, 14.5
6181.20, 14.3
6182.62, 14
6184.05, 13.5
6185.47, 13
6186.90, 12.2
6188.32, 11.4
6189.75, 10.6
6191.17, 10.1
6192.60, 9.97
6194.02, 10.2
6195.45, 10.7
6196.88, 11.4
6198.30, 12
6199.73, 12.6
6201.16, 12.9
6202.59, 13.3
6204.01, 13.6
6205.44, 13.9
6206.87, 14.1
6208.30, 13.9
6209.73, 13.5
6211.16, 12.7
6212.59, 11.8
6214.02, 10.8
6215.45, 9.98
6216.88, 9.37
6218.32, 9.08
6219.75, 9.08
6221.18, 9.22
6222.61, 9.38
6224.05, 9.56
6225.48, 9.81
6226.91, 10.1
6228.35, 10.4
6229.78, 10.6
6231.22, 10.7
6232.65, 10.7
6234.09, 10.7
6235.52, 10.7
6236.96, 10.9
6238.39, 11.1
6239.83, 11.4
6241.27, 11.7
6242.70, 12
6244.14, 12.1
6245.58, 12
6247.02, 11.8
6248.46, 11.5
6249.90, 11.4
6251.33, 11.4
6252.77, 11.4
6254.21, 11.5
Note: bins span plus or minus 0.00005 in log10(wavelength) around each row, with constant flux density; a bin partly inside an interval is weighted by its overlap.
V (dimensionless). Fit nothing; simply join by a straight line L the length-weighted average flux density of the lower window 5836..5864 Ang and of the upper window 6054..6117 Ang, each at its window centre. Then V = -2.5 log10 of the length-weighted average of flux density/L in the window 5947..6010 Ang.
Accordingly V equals 0.209 mag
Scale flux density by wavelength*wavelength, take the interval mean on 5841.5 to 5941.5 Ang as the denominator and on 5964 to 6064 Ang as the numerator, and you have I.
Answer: 1.40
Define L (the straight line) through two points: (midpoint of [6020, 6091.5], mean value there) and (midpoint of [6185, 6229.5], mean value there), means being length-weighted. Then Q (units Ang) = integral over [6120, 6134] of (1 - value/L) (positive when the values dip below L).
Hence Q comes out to -4.0 Ang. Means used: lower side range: 19.3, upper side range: 11.3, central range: 20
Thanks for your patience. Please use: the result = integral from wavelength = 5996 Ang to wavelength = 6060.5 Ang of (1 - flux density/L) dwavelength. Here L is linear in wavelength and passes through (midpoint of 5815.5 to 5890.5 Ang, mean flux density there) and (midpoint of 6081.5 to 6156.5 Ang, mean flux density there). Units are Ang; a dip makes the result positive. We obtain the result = 4.6 Ang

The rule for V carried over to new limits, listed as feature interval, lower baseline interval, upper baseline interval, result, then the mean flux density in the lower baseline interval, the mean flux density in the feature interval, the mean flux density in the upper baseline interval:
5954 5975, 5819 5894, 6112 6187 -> 0.08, 15.2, 14.8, 17.5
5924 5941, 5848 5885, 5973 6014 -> 0.08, 14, 13.9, 15.8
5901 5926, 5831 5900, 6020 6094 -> 0.21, 13.7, 12.4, 19.4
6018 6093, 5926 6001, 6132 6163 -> -0.12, 14.9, 19.3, 19.6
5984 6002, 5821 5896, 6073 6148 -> 0.07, 14.8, 16.7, 20.5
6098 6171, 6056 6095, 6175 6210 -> -0.14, 20.5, 18.9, 12.7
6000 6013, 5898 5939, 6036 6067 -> 0.11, 12.6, 15.4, 19.4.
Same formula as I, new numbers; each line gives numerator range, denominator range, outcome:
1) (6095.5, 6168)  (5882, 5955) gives 1.76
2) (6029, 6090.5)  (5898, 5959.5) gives 1.57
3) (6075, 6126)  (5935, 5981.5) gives 1.45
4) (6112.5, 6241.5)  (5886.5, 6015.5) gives 1.17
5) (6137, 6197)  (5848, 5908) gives 1.43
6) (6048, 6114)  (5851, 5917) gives 1.87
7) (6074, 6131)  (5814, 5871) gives 1.26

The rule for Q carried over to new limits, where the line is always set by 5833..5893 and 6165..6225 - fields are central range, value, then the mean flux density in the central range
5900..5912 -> 2.0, 11.7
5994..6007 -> -3.1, 16.5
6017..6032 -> -4.6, 17.3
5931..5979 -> -2.6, 14.4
